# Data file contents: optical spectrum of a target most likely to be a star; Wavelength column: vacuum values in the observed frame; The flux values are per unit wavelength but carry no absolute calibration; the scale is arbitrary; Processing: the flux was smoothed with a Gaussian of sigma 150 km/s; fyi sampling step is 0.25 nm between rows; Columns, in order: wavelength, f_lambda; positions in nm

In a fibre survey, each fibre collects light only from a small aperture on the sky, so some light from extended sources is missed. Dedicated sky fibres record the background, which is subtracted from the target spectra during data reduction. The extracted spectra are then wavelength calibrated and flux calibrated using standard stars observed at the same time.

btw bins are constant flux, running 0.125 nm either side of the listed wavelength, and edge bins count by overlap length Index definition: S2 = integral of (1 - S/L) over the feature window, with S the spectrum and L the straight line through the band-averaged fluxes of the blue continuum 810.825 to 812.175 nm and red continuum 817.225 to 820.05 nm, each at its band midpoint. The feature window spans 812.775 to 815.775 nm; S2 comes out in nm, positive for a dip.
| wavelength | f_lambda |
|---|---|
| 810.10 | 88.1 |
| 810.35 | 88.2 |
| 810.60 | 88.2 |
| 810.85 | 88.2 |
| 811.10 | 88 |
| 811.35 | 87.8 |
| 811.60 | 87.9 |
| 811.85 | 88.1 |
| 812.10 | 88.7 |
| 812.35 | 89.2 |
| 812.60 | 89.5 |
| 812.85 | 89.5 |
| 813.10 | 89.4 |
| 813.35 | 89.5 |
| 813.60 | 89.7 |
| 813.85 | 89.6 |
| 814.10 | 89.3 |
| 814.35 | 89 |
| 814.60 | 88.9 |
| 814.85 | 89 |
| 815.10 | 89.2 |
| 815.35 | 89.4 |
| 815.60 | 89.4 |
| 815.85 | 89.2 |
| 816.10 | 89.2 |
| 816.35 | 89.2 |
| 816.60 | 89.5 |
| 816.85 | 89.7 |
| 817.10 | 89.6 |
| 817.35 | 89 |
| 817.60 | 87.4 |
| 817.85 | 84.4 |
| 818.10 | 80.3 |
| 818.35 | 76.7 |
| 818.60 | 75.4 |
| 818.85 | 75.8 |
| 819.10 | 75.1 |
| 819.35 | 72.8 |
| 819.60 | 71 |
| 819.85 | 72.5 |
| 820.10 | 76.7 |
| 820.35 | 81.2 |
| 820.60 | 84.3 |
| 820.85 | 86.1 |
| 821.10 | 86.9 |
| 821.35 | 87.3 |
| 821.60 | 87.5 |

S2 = -0.18 nm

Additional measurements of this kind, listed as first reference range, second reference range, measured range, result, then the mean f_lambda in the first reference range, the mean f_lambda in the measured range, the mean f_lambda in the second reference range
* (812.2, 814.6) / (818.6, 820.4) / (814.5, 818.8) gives -0.26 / 89.4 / 86.6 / 74.8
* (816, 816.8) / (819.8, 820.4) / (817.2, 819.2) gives 0.06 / 89.3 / 80.7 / 76.8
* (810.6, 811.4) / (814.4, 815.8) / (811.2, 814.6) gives -0.02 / 88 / 89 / 89.2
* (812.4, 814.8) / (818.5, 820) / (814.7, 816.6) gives -0.13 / 89.4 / 89.2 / 73.8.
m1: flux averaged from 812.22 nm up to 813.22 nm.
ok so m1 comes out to 89.4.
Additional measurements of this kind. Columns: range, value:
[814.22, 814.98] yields 89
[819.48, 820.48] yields 75.4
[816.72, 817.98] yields 88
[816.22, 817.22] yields 89.5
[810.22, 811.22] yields 88.2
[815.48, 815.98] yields 89.3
